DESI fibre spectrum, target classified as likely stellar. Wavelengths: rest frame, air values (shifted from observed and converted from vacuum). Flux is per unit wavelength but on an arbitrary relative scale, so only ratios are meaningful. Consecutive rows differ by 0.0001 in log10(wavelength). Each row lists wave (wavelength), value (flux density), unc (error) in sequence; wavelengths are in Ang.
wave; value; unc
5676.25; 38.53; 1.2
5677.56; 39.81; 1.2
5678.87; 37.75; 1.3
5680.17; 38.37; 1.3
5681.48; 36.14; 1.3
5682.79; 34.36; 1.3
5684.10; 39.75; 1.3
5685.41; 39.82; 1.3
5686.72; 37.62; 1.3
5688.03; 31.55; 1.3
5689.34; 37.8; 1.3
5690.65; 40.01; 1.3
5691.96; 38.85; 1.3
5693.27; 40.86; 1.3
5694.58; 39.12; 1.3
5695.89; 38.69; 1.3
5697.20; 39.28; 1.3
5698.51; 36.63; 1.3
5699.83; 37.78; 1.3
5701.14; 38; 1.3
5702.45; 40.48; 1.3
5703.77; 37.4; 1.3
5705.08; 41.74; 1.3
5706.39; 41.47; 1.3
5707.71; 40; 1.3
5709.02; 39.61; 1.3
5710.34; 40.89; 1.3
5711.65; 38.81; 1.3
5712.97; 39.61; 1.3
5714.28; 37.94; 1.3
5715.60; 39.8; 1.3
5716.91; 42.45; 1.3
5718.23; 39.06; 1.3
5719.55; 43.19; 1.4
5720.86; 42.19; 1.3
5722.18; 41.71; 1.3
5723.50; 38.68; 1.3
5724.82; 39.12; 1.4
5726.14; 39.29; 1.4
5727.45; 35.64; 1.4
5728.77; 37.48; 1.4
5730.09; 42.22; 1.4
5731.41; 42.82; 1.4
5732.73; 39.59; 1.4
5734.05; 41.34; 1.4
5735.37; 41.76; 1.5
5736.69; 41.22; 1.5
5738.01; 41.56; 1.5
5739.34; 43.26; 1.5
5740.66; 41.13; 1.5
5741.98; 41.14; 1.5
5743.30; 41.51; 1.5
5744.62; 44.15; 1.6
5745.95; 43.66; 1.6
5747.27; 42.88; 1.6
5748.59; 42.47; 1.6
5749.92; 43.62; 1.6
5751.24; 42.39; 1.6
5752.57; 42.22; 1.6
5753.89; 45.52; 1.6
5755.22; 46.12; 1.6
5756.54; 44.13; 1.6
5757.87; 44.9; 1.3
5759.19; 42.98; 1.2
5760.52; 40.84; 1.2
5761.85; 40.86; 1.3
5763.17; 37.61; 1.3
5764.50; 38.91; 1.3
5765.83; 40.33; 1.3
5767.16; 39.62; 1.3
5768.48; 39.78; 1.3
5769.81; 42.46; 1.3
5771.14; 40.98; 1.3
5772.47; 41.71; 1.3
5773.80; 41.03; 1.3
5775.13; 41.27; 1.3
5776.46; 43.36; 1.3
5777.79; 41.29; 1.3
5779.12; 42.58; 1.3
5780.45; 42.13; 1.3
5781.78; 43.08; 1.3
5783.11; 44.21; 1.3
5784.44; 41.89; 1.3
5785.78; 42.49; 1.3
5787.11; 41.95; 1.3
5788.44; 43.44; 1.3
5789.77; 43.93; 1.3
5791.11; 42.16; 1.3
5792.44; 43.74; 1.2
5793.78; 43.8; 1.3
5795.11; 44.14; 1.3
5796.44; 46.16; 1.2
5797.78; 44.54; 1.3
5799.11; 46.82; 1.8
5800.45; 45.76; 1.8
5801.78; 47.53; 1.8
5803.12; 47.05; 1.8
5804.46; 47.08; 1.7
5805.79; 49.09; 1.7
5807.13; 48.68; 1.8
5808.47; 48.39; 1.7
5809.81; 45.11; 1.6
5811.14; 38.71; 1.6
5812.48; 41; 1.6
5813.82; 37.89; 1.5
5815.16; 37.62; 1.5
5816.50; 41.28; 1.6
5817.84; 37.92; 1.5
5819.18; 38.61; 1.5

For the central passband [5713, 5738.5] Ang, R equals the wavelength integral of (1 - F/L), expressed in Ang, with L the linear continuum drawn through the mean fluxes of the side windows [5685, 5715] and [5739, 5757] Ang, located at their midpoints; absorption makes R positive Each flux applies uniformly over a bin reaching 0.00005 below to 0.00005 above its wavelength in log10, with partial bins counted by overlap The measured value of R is 0.5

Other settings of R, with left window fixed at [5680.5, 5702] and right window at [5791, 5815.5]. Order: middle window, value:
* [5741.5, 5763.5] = -0.7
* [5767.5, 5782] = 0.4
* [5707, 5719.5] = -0.2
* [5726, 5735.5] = 0.1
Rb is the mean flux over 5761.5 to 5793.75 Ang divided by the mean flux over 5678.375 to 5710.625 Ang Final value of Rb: 1.08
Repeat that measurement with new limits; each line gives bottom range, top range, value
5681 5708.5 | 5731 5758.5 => 1.11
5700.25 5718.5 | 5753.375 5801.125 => 1.07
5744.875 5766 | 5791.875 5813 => 1.07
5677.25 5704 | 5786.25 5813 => 1.18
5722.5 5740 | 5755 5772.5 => 1.03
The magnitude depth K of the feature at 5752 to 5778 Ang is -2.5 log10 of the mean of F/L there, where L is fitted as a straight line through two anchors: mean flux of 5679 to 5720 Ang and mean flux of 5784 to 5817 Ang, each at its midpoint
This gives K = 0.011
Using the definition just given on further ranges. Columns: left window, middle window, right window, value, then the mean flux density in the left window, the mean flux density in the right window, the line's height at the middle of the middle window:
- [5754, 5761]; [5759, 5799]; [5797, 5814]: 0.062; 44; 45.4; 44.6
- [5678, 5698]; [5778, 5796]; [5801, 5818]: -0.008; 38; 43.8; 42.7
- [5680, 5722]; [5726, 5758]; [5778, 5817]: -0.025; 39.1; 43.9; 41.1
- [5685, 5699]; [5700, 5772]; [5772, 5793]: -0.020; 38.2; 42.5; 40.3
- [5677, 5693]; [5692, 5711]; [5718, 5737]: -0.018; 37.7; 40.4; 38.7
